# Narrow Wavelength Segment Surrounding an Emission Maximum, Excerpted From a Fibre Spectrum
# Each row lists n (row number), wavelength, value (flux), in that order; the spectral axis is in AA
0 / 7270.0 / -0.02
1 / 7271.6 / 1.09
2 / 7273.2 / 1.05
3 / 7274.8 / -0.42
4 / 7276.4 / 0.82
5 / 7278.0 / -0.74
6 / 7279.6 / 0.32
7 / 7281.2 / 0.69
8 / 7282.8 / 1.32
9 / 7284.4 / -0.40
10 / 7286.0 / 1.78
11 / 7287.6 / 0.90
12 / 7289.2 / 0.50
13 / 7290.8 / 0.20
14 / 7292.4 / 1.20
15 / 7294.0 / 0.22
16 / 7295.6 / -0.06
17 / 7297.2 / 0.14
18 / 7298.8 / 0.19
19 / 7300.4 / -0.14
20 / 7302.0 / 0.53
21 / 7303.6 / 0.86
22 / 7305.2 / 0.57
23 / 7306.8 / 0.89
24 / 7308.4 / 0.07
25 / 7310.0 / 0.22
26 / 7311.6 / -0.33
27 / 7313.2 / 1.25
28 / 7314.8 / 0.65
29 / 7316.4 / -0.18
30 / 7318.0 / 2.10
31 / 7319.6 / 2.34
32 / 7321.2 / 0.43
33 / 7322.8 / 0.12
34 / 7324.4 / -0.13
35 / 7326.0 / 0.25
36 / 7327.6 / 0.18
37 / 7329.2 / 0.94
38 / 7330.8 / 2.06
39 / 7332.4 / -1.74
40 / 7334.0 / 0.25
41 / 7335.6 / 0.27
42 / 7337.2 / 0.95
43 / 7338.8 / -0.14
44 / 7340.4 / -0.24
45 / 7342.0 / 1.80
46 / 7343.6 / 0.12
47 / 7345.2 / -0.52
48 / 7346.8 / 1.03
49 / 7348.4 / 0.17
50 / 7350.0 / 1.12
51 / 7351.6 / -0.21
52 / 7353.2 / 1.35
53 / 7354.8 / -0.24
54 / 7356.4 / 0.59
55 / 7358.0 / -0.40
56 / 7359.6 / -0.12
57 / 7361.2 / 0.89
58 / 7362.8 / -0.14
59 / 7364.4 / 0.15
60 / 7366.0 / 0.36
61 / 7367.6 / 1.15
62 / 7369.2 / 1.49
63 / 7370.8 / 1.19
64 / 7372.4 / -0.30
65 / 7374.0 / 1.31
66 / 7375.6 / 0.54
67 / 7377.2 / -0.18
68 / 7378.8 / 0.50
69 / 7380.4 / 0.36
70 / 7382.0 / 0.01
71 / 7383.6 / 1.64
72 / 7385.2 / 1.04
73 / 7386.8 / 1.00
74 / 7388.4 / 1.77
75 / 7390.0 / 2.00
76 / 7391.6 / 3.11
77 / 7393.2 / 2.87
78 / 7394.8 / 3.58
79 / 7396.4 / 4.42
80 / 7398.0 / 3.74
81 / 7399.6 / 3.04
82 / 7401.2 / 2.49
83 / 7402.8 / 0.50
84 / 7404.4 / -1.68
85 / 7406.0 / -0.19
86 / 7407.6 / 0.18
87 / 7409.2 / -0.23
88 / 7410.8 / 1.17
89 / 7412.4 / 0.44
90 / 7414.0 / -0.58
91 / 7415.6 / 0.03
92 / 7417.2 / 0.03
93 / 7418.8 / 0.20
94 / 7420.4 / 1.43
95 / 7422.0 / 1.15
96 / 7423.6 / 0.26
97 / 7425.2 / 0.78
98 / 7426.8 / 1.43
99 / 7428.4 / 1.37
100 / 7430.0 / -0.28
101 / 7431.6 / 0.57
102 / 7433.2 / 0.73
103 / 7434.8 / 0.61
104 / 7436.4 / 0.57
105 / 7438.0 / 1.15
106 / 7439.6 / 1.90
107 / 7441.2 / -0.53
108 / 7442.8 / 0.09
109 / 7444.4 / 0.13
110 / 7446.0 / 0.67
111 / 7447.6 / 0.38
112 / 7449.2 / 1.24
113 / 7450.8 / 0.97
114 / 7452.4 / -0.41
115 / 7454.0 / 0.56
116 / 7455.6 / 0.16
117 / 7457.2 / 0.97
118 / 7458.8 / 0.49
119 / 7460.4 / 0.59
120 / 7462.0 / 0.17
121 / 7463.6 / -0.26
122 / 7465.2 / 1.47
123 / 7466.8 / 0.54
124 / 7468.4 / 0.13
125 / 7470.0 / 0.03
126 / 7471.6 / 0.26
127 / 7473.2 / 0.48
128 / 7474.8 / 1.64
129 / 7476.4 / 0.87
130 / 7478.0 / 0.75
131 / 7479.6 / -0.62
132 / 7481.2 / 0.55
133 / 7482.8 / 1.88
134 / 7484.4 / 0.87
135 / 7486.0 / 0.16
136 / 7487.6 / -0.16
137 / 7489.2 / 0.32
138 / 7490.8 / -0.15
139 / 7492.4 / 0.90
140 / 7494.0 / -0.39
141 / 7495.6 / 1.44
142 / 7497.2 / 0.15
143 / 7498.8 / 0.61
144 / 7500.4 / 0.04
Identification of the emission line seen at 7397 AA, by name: [O II]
